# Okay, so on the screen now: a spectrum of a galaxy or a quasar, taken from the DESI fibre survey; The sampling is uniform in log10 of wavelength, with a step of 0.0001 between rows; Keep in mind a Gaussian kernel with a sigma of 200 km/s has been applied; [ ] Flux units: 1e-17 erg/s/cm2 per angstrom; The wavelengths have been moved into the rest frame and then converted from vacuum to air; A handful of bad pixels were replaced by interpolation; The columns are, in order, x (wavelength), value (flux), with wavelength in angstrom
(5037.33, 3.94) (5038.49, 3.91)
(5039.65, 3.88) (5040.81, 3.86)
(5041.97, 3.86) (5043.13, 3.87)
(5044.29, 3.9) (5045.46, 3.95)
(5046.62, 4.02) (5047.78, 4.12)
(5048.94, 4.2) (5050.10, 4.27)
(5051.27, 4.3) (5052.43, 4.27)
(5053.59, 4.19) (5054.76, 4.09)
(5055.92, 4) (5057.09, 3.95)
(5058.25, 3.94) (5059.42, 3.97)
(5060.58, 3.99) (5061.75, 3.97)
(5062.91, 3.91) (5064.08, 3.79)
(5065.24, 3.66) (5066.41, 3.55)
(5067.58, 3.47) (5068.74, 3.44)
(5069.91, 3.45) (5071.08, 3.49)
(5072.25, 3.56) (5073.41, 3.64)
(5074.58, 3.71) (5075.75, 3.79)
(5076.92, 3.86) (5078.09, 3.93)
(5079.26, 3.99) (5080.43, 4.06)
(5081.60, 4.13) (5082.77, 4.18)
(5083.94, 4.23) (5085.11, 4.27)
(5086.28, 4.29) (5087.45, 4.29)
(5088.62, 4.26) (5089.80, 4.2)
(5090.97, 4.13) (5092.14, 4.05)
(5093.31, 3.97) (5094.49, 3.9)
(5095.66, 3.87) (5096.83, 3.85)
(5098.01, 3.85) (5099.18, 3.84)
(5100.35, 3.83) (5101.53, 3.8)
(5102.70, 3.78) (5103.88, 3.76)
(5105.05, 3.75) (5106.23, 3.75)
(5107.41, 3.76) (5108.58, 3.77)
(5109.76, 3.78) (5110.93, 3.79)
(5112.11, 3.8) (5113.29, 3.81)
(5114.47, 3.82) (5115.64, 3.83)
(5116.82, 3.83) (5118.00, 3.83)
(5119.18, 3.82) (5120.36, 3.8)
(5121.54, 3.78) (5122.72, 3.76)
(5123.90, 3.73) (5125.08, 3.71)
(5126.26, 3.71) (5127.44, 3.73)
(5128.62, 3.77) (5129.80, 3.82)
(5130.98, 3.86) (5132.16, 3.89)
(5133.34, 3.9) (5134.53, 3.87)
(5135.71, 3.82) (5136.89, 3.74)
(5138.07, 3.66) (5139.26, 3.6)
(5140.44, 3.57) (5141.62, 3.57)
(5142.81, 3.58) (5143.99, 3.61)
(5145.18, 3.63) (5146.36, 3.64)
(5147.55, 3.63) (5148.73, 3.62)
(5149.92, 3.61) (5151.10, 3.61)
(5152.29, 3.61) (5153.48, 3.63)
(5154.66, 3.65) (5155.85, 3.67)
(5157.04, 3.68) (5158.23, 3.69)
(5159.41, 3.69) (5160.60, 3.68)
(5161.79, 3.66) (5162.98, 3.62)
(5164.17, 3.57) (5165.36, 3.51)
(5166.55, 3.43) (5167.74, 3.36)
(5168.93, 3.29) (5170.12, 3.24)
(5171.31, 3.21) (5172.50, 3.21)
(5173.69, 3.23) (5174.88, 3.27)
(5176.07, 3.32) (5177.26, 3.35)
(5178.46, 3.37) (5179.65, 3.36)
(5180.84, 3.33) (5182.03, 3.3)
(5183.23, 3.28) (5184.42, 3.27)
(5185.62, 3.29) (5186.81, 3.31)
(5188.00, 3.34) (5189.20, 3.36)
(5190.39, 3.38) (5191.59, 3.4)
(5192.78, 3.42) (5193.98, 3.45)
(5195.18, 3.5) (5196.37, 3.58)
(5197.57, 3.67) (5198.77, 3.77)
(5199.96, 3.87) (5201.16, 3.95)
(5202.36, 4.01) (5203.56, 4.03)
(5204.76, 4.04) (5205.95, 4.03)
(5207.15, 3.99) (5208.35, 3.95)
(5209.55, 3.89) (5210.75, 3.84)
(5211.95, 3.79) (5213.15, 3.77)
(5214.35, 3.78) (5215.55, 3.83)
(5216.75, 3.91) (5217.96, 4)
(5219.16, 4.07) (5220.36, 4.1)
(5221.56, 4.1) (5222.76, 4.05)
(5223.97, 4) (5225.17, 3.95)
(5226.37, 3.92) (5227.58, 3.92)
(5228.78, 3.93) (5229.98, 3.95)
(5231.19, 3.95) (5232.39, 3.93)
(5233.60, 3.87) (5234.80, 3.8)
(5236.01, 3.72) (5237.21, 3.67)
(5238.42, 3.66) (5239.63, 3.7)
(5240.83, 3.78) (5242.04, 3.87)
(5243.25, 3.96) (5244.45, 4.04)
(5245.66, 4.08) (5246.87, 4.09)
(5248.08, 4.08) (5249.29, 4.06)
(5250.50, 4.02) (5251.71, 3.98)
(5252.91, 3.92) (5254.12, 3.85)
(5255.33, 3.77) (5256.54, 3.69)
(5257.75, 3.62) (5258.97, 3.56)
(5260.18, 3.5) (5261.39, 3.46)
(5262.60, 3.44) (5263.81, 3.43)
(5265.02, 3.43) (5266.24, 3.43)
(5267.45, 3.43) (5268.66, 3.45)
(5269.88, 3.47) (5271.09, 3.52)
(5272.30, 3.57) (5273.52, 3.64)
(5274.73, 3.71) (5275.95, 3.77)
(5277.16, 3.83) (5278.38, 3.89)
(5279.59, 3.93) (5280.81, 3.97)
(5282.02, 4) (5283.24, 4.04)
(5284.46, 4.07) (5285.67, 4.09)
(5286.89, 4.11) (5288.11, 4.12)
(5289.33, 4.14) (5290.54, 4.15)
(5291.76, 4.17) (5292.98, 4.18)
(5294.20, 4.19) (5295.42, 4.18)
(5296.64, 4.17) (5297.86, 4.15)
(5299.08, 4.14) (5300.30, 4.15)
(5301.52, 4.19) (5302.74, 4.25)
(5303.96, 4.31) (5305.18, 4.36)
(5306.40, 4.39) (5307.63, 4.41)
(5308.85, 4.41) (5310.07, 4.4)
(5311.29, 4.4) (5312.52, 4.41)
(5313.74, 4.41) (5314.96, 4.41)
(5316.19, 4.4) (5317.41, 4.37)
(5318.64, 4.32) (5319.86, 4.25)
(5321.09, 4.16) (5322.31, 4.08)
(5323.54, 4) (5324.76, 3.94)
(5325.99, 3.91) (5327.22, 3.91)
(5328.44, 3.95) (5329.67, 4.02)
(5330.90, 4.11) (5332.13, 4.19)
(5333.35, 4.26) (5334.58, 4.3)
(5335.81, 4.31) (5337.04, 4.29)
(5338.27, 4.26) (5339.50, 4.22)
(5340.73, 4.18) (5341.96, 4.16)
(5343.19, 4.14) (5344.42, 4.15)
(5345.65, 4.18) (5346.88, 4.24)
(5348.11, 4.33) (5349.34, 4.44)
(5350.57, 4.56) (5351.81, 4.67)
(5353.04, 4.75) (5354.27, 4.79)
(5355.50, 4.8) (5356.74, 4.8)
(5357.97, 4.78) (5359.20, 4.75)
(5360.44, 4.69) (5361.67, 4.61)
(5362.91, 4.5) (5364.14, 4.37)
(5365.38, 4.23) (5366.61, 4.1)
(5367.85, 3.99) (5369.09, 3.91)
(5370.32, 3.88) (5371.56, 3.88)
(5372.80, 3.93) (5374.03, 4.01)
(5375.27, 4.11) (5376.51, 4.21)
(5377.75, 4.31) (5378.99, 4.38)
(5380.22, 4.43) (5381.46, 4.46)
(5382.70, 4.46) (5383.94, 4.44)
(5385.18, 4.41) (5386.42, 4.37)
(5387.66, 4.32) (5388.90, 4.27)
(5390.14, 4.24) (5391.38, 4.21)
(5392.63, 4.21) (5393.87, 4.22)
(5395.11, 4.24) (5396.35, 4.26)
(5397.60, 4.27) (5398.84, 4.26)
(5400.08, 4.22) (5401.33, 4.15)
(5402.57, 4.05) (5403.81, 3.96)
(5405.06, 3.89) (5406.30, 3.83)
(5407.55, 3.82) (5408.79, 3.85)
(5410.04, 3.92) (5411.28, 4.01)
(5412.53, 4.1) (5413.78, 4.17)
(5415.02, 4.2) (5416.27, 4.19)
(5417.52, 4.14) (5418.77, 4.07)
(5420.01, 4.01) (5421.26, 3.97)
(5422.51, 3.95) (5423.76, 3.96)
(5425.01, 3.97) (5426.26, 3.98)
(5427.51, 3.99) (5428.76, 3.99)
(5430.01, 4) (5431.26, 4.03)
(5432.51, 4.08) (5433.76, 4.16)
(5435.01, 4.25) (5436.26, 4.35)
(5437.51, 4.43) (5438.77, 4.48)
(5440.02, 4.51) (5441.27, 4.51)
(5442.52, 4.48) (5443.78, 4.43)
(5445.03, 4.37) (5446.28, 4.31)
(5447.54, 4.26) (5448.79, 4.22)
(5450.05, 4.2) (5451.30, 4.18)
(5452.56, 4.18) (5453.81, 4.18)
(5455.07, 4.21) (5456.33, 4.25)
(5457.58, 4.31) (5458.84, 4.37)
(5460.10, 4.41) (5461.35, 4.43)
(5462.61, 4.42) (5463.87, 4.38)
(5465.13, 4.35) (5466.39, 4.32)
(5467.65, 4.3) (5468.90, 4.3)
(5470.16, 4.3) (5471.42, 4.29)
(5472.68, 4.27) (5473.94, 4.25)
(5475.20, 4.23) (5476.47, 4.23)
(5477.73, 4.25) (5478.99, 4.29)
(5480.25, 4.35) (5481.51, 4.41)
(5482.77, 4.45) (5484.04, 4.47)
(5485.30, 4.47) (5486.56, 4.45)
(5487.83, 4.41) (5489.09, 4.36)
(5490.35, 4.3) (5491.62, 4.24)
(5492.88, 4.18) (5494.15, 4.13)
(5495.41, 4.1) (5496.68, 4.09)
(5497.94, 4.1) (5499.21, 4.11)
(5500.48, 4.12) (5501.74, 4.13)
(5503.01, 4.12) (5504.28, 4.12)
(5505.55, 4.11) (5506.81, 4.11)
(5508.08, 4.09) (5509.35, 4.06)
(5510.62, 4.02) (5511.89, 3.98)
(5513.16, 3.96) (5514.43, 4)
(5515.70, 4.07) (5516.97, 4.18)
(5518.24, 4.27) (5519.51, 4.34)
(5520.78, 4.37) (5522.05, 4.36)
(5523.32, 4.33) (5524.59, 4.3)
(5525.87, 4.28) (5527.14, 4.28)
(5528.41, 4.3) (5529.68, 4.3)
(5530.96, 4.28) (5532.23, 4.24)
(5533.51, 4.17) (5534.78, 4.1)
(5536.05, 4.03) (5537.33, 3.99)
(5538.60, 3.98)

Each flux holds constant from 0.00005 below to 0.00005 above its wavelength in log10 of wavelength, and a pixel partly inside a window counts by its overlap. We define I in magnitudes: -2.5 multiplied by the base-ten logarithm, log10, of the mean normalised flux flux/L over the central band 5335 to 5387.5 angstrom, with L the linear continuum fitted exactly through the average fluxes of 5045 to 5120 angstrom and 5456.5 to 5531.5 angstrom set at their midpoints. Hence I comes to -0.05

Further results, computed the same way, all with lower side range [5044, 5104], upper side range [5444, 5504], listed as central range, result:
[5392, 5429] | 0.043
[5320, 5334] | 0.026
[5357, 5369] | -0.063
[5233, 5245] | 0.075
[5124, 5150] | 0.081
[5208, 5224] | 0.036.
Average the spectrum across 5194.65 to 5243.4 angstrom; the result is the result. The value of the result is 3.88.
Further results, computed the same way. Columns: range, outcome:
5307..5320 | 4.38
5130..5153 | 3.69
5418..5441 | 4.13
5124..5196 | 3.54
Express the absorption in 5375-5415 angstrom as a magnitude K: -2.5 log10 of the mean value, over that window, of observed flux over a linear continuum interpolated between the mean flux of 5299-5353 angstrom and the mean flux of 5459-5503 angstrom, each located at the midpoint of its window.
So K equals 0.021 mag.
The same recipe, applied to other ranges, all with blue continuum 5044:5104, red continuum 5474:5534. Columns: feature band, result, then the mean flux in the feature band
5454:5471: -0.034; 4.33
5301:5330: -0.036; 4.24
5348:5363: -0.134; 4.67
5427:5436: 0.024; 4.09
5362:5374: 0.010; 4.1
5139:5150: 0.109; 3.61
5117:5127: 0.058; 3.77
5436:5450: -0.052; 4.39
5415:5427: 0.036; 4.03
